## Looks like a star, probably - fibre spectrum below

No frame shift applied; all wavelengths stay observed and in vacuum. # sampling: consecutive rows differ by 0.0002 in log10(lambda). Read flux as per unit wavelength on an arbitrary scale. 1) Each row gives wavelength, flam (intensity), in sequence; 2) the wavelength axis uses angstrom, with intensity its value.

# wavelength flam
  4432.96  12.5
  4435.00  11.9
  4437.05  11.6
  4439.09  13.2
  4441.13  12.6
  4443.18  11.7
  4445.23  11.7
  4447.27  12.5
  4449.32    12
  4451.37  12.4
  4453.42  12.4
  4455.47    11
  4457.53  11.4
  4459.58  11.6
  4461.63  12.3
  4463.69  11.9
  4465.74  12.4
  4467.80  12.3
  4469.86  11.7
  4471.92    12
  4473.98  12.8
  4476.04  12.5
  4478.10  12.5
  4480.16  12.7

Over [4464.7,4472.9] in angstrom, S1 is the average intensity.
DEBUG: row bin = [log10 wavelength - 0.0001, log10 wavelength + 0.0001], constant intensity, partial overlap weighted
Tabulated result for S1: 12.1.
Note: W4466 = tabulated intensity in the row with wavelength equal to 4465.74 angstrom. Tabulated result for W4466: 12.4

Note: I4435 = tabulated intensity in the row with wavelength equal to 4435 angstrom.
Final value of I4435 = 11.9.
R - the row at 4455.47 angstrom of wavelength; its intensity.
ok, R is 11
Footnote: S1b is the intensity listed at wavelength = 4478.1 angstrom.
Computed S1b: 12.5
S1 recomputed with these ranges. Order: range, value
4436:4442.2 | 12.5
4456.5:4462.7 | 11.8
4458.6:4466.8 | 12.1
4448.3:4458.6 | 11.8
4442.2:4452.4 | 12.1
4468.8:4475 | 12.2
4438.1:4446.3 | 12.3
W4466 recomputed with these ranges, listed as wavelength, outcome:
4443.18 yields 11.7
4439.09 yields 13.2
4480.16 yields 12.7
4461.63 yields 12.3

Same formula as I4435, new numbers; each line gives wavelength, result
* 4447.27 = 12.5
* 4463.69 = 11.9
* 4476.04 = 12.5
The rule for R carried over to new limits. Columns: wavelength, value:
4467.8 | 12.3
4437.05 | 11.6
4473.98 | 12.8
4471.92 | 12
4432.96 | 12.5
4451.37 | 12.4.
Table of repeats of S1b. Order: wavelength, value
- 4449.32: 12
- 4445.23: 11.7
